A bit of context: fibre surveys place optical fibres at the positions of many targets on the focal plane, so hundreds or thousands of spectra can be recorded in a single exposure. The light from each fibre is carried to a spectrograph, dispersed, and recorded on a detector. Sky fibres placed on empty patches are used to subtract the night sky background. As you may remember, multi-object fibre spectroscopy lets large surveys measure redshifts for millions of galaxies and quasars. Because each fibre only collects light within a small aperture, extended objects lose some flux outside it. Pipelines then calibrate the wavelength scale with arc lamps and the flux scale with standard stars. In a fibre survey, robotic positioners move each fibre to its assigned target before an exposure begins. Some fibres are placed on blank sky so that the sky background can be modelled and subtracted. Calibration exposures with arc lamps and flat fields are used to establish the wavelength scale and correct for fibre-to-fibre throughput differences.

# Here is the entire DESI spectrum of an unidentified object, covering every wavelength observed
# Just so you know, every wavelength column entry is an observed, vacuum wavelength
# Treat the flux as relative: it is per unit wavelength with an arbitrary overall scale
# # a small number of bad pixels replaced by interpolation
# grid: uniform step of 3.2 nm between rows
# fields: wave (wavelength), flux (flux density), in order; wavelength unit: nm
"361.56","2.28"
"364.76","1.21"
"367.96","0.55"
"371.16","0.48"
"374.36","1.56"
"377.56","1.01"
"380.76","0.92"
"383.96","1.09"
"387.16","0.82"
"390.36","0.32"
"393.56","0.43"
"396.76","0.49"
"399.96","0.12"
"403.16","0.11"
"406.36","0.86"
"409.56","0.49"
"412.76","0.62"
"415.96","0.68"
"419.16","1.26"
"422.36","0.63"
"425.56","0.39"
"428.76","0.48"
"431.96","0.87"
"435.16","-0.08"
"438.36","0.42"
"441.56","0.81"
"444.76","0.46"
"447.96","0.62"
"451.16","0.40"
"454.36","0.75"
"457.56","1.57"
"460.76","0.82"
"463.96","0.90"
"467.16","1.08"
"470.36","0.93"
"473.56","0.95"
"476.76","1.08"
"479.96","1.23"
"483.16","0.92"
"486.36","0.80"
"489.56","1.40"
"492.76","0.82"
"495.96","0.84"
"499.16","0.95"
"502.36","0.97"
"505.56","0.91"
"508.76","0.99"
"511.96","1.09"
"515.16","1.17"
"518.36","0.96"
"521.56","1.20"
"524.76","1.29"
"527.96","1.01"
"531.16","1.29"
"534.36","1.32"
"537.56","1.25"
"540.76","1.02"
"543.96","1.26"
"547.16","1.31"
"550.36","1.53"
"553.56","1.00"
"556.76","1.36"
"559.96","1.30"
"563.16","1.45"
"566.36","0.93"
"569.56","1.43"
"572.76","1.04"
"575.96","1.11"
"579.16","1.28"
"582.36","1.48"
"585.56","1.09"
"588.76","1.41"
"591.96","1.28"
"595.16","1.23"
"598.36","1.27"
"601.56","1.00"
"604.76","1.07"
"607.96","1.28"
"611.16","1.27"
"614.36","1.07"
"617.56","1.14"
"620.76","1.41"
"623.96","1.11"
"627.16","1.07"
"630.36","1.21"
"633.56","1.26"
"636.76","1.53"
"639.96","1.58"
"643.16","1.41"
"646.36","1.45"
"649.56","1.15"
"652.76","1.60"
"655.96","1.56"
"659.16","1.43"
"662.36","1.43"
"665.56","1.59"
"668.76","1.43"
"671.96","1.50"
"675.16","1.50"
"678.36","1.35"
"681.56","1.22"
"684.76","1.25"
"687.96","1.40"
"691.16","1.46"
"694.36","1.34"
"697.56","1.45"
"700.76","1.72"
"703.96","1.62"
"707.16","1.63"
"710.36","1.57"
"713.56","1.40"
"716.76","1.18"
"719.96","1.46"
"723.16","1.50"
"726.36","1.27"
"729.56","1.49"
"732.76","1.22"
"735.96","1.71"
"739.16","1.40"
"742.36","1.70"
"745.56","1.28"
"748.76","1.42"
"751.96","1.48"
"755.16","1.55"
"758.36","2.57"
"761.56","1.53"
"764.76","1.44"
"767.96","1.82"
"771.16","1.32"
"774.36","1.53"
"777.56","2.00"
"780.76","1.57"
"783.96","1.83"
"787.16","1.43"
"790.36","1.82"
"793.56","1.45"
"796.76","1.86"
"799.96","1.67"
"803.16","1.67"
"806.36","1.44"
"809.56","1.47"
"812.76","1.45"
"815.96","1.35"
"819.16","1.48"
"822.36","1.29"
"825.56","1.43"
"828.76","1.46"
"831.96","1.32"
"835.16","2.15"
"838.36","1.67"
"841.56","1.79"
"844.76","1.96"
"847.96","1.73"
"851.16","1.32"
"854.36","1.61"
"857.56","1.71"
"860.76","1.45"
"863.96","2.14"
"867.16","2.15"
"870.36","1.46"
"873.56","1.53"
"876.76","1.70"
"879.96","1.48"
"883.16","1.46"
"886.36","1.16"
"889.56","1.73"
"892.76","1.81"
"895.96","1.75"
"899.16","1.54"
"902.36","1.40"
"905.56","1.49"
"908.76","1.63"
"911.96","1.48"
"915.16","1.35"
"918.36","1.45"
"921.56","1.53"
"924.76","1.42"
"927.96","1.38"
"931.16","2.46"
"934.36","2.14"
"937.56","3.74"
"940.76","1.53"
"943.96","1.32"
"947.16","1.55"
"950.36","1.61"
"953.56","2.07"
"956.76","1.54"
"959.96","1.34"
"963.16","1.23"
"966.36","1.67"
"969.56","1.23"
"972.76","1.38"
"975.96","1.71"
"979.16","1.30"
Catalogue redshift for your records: 0.155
